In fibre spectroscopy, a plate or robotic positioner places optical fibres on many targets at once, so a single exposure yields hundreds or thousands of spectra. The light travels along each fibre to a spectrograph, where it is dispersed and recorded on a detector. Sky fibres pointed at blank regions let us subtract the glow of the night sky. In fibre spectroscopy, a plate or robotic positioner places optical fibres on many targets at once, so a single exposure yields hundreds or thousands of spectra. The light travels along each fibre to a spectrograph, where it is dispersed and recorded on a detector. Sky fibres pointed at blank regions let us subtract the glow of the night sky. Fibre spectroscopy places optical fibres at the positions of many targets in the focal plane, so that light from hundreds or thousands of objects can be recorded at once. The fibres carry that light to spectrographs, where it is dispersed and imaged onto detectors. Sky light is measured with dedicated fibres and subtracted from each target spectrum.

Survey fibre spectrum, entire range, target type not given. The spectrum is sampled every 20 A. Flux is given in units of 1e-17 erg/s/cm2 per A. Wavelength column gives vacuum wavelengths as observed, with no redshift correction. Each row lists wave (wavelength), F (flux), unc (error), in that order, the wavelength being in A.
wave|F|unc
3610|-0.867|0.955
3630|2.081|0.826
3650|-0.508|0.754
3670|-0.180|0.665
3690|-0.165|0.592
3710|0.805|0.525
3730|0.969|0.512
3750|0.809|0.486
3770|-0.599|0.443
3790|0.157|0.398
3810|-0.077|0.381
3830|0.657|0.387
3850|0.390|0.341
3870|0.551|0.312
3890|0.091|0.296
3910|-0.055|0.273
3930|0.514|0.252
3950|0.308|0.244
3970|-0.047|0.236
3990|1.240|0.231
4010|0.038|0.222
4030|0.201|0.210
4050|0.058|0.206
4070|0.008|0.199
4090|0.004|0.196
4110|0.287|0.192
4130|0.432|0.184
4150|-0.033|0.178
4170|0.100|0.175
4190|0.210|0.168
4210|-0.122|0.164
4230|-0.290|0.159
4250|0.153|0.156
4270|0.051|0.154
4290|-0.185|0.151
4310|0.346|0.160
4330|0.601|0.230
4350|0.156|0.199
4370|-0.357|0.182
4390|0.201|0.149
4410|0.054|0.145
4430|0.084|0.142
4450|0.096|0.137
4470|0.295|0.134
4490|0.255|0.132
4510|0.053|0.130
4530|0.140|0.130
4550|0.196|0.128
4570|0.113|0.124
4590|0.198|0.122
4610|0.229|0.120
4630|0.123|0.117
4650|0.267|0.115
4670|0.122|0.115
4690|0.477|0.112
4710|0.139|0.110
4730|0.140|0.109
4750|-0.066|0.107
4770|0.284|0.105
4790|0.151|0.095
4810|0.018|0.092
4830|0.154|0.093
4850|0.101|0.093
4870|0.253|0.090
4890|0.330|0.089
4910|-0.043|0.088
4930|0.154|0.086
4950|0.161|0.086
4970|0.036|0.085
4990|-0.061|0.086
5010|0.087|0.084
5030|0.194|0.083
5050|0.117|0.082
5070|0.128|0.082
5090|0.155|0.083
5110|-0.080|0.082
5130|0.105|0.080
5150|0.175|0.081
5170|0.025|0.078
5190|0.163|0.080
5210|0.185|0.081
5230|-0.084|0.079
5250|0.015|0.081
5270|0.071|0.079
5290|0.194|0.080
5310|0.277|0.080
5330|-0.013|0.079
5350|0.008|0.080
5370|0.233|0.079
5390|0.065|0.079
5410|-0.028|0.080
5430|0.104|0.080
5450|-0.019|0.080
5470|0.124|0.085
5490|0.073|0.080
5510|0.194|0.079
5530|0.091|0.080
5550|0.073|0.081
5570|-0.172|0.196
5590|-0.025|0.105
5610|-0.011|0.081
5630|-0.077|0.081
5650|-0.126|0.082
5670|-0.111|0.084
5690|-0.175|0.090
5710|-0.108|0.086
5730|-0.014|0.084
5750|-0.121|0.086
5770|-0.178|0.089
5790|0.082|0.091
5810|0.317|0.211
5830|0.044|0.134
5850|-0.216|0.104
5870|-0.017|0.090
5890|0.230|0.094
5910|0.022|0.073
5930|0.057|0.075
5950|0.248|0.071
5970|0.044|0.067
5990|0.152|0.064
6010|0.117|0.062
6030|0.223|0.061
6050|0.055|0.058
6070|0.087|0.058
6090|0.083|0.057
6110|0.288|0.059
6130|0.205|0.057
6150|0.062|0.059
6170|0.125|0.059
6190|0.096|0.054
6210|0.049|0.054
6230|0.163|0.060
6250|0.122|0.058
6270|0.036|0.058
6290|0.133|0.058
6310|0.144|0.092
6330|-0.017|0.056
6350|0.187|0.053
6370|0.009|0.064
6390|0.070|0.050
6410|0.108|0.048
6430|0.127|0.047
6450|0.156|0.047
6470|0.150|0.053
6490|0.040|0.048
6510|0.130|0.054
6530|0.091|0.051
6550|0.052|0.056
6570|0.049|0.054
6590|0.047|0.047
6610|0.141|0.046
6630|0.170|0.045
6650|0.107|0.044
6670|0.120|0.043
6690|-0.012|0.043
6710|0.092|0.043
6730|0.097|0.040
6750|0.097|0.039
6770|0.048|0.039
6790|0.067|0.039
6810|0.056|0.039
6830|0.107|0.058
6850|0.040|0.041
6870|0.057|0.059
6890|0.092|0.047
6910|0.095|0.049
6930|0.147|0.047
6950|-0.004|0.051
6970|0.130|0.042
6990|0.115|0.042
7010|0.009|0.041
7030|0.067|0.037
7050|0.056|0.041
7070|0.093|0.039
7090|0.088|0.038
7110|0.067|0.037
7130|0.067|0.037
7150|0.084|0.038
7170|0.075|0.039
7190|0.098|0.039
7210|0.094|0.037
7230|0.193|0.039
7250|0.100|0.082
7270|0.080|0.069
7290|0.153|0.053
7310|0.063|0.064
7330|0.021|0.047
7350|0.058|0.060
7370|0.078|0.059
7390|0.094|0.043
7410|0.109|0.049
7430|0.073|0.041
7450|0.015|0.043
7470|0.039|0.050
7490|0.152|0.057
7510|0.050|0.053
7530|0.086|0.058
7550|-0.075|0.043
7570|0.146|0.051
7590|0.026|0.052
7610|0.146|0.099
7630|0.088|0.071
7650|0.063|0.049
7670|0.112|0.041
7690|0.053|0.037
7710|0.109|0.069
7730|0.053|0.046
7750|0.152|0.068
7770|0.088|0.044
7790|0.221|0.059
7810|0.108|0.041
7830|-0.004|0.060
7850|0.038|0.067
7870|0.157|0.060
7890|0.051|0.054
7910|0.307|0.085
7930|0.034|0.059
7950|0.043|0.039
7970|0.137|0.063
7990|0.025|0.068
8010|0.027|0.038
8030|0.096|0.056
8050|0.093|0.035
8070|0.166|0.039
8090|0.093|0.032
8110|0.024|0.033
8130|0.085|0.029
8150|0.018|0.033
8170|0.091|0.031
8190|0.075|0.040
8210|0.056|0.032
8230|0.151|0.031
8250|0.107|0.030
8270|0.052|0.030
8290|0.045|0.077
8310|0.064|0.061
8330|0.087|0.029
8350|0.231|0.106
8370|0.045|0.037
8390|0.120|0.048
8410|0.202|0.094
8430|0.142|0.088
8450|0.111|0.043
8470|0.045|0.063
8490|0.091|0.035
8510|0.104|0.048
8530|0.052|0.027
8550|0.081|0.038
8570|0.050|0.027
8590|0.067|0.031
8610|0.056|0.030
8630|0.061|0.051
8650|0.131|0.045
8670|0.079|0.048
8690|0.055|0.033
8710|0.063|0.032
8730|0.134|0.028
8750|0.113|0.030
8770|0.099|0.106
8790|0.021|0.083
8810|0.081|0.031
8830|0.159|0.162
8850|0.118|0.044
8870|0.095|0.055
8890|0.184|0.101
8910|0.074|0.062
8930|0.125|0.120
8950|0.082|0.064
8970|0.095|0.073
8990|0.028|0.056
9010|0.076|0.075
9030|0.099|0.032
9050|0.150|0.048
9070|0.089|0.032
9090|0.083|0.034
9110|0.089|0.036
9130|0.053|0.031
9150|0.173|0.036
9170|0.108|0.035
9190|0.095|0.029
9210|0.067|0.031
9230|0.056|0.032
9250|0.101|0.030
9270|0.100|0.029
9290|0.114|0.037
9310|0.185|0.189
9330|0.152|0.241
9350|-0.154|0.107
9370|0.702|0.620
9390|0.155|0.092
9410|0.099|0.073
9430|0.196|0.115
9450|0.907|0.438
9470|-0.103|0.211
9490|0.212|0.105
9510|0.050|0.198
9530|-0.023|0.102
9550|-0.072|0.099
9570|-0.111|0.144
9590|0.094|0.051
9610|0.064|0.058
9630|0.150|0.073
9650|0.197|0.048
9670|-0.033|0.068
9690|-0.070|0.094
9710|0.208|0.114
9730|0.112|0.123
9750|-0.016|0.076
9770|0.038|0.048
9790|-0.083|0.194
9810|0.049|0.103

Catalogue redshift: 0.555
